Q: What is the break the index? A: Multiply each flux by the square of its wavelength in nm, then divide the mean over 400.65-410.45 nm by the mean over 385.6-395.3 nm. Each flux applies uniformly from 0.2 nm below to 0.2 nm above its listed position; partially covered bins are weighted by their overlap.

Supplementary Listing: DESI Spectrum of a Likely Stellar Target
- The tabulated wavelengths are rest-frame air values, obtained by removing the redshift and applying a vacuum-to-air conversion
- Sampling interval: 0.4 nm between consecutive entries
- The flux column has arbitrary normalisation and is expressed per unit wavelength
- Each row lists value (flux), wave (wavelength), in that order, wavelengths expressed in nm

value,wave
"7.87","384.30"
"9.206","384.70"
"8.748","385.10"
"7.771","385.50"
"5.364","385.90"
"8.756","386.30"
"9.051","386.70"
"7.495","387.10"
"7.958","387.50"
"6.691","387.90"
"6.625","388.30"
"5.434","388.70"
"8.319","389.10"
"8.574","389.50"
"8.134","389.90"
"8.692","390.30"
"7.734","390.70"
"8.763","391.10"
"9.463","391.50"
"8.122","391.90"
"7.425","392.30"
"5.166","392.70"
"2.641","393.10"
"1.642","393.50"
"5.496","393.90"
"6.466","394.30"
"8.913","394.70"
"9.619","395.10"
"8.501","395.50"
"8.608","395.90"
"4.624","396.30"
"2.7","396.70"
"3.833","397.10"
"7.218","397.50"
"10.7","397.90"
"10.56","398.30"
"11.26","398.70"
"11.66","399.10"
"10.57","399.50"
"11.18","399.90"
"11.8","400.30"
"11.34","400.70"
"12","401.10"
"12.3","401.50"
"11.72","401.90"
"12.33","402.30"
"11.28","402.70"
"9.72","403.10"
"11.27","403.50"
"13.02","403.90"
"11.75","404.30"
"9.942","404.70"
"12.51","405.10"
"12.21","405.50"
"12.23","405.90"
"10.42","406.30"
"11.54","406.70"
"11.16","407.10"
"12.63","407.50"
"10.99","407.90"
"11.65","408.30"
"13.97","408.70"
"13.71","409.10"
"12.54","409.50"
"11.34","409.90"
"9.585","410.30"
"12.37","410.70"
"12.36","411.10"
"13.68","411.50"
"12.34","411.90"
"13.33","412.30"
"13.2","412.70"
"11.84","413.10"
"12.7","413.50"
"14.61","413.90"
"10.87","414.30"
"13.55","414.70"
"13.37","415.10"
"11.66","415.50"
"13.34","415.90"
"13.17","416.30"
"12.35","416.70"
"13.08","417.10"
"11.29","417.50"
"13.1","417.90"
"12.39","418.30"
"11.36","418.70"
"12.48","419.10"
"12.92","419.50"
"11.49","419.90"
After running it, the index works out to 1.76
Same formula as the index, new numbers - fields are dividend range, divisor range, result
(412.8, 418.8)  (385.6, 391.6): 1.86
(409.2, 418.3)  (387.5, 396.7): 2.00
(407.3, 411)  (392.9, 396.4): 2.05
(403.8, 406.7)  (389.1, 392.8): 1.55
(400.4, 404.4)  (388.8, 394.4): 1.79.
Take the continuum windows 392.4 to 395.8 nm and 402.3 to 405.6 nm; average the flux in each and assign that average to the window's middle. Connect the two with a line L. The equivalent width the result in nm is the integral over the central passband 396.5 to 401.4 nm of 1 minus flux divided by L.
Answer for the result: -0.377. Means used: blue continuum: 6.17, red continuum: 11.5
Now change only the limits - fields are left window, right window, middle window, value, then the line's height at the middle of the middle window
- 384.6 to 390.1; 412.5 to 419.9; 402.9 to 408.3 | -0.352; 10.8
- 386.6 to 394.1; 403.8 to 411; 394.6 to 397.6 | 0.664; 8.63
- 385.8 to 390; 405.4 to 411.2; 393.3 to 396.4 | 0.771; 9.02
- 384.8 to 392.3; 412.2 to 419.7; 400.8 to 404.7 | -0.476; 10.4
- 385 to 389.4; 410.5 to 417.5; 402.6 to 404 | -0.072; 10.7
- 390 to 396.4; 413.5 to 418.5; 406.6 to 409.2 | -0.360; 10.7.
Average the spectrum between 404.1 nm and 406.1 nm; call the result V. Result 11.7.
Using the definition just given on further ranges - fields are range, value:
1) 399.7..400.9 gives 11.4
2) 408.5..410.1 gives 12.9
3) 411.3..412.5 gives 13.1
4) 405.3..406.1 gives 12.2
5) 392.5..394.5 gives 4.28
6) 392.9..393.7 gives 2.14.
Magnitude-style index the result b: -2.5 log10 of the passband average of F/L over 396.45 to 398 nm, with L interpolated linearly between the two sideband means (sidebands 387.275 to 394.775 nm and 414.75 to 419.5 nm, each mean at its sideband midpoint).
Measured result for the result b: 0.40 mag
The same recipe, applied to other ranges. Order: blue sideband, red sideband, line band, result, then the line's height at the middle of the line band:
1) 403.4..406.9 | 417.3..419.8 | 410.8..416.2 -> -0.07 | 12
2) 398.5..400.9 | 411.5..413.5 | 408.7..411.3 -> 0.03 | 12.5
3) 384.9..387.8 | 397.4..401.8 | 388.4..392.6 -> 0.11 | 8.85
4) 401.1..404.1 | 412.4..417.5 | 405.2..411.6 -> 0.02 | 12.2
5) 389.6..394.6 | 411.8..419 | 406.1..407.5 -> -0.08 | 10.5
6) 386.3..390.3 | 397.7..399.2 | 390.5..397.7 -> 0.41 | 9.59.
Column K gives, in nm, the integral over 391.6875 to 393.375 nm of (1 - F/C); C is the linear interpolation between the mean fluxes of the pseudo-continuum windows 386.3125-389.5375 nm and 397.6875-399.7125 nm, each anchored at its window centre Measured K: 0.61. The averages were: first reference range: 7.54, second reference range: 10.9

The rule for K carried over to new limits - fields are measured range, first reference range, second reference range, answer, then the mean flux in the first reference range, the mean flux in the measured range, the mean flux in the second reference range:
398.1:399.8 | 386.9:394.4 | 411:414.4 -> -0.352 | 6.89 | 11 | 12.8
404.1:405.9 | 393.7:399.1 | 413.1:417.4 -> -0.292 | 7.73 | 11.7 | 12.8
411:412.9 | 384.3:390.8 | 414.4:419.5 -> -0.203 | 7.79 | 13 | 12.6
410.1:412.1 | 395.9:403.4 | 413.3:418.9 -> -0.049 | 9.81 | 12.1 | 12.6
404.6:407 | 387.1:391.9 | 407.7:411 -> -0.052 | 7.85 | 11.5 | 12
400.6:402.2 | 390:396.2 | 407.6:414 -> -0.376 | 7.13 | 11.9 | 12.5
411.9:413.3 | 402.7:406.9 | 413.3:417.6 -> -0.036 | 11.5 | 12.7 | 12.8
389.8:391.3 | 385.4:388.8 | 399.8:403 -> -0.001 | 7.28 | 8.34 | 11.7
